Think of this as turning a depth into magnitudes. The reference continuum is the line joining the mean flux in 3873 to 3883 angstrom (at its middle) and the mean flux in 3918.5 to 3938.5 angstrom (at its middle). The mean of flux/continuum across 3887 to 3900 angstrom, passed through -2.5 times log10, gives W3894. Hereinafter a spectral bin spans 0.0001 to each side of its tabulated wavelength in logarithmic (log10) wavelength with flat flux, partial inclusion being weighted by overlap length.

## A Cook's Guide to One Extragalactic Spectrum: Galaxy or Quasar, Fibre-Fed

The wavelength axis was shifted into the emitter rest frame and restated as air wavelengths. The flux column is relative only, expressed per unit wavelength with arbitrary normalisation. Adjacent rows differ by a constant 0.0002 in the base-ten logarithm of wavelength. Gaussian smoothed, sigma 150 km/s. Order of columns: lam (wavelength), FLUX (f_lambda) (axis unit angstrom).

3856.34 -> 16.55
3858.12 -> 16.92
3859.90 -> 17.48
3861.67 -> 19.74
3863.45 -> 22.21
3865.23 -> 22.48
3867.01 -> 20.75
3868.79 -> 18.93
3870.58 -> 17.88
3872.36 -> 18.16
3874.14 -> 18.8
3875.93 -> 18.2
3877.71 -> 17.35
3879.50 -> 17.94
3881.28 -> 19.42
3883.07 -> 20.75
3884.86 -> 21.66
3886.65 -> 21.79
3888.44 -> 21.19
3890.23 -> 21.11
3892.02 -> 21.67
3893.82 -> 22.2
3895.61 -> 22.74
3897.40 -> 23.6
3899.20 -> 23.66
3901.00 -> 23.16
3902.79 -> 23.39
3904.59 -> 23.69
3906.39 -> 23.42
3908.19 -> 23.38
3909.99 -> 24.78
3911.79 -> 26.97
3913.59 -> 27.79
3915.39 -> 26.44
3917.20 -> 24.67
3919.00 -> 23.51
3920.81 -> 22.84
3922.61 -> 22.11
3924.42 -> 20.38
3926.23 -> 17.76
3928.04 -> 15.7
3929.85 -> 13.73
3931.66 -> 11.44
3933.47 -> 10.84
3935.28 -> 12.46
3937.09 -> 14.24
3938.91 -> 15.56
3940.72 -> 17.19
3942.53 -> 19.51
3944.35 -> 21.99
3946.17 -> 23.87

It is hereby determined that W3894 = -0.23 mag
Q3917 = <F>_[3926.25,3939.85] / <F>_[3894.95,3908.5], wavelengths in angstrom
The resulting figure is 0.6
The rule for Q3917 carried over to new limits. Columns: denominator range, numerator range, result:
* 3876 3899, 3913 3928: 1.08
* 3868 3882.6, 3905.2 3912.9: 1.34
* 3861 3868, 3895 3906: 1.10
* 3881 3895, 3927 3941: 0.65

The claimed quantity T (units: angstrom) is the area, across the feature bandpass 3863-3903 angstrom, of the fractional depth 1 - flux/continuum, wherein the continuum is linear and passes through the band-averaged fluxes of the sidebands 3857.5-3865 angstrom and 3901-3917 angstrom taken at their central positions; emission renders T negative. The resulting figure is 2.1 angstrom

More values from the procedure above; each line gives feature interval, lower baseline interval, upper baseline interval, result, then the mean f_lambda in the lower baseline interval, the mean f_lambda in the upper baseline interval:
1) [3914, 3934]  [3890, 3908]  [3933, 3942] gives -1.93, 22.9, 14.5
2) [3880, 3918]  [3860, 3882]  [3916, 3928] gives -4.86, 19.3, 21.5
